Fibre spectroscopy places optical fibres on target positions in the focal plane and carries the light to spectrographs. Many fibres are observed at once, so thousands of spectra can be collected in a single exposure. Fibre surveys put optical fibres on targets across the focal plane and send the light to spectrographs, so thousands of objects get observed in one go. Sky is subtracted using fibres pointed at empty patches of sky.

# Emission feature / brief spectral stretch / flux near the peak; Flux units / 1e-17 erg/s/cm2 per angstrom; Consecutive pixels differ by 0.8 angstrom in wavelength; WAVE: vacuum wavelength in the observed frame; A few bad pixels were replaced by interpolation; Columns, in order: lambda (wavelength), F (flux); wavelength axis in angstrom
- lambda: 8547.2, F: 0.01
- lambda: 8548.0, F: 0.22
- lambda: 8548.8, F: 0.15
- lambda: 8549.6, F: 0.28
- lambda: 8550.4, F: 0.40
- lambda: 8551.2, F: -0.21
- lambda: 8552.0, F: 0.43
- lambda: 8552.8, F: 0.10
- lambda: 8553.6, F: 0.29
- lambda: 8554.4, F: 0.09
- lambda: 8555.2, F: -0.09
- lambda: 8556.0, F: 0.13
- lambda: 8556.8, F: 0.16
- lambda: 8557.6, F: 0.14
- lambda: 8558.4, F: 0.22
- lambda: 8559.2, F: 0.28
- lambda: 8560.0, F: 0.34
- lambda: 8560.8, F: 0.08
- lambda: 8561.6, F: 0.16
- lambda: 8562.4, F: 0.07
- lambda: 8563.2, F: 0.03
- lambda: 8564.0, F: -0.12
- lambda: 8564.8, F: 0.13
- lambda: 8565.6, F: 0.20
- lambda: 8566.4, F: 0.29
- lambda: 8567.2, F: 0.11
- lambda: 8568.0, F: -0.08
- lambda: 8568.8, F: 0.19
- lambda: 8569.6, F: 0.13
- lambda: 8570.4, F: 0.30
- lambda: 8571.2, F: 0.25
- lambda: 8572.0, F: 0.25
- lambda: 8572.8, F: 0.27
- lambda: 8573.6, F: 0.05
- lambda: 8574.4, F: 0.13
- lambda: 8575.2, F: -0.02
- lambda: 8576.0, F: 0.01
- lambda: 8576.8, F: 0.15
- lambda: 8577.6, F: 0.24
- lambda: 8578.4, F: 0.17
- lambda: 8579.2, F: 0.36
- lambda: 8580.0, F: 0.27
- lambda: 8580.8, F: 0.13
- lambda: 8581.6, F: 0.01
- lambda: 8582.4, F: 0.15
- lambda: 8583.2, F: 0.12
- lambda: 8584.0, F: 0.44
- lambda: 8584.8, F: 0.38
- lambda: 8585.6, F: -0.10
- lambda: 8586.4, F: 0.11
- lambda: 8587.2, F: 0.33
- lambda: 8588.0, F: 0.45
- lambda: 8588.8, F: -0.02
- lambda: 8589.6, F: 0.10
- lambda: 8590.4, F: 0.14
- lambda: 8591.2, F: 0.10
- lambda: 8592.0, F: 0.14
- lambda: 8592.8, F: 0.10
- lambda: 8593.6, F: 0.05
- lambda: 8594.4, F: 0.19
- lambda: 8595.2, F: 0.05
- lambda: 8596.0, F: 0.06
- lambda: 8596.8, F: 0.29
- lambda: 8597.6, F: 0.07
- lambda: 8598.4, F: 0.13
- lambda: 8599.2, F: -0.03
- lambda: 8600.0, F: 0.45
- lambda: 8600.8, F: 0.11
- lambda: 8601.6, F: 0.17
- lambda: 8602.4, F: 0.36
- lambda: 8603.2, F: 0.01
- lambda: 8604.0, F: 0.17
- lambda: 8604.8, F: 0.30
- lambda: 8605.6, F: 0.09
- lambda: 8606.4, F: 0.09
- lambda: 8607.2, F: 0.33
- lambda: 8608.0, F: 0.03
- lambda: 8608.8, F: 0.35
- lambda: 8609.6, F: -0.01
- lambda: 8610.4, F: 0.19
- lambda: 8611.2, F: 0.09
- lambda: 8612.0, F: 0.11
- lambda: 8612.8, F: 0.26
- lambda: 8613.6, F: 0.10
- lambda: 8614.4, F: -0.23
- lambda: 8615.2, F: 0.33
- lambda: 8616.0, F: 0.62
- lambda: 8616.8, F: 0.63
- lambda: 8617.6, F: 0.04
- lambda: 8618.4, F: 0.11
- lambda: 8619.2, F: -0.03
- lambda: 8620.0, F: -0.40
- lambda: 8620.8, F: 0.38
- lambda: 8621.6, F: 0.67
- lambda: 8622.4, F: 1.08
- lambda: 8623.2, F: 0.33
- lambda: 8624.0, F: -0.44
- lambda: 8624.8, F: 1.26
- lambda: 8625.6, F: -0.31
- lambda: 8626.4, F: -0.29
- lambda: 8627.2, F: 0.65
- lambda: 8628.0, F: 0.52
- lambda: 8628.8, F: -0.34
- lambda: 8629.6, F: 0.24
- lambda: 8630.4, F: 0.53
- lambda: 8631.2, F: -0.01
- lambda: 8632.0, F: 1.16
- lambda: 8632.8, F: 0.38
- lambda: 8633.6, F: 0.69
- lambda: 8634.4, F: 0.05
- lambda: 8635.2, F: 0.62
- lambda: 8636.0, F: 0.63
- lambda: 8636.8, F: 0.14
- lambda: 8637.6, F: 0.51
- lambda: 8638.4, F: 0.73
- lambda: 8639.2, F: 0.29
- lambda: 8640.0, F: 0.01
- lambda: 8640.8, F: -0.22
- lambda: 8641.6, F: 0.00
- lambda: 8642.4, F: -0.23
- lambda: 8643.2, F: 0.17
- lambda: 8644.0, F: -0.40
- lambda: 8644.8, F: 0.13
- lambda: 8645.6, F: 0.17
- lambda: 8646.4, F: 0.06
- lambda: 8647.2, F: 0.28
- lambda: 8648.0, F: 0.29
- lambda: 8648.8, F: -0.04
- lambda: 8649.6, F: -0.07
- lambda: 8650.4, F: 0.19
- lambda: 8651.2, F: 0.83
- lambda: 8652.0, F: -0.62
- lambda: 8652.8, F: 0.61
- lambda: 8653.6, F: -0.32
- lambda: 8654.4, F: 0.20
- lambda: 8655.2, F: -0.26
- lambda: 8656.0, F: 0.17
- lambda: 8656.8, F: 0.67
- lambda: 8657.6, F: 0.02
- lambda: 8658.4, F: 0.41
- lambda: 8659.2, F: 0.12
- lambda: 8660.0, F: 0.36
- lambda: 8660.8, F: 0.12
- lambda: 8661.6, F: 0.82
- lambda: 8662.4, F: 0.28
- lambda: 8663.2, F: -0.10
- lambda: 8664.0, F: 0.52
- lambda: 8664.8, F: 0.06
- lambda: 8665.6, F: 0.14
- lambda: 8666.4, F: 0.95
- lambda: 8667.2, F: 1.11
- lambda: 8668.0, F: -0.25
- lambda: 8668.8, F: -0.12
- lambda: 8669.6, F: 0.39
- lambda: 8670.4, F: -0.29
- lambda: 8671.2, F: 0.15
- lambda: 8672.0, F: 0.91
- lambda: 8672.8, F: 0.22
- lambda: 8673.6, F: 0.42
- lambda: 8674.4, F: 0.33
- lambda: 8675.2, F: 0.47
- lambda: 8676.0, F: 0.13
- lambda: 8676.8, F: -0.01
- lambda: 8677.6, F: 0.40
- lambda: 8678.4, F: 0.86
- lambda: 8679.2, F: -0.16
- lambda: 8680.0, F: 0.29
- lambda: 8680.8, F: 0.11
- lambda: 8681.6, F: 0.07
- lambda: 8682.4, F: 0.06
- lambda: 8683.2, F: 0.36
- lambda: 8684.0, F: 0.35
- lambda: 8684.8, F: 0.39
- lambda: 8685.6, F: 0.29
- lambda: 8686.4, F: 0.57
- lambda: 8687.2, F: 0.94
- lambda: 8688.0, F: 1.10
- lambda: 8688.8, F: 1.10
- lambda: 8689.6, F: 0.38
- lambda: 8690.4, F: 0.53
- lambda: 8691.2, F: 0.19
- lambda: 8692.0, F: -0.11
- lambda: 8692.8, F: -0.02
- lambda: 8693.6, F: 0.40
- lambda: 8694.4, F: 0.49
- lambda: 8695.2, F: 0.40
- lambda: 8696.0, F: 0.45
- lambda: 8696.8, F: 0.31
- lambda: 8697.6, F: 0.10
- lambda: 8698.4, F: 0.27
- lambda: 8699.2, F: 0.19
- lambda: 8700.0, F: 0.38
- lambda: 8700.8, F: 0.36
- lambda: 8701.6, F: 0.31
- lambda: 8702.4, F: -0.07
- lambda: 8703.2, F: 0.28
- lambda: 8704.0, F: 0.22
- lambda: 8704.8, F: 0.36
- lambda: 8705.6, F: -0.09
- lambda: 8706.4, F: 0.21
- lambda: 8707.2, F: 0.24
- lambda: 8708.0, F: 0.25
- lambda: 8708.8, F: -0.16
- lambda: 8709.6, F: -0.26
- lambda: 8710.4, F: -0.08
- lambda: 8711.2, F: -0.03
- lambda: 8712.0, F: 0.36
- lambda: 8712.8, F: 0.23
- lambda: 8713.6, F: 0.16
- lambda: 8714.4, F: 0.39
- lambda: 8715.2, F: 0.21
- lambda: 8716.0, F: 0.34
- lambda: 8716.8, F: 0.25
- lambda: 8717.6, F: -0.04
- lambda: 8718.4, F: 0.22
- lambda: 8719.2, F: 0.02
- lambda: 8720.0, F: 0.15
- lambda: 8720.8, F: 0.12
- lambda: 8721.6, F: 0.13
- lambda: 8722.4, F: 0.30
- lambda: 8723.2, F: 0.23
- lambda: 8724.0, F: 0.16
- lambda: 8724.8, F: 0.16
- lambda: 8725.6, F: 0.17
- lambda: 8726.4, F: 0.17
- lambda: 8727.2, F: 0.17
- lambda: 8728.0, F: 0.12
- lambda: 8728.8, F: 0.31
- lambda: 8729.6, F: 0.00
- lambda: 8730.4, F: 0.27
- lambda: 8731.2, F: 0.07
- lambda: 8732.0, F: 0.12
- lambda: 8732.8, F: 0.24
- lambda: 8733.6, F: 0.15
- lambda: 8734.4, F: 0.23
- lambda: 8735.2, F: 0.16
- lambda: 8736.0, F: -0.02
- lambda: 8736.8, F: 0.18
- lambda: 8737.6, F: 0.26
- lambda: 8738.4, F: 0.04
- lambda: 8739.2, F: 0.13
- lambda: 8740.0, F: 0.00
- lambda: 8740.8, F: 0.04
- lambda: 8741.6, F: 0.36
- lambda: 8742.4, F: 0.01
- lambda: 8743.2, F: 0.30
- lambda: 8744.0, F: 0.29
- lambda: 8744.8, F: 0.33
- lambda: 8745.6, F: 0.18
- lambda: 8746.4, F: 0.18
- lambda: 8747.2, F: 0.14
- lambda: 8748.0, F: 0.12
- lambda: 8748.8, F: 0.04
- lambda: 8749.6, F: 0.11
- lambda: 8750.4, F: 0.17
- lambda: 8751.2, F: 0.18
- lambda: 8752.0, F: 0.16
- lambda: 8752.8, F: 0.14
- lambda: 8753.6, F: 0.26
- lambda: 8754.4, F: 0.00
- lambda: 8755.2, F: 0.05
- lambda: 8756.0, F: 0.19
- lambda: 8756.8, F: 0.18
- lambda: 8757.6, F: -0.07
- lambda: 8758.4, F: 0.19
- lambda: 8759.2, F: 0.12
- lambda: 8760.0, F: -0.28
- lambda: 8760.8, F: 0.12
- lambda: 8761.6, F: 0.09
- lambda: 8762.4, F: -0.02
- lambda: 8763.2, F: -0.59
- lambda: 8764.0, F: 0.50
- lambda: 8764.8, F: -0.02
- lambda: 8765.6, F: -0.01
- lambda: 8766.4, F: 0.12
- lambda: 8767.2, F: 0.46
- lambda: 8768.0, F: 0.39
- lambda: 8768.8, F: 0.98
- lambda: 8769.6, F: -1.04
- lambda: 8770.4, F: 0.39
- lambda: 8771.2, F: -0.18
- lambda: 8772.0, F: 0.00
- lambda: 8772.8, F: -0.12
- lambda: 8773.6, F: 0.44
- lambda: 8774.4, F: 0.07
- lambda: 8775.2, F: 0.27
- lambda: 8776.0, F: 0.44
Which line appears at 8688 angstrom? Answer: H-gamma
